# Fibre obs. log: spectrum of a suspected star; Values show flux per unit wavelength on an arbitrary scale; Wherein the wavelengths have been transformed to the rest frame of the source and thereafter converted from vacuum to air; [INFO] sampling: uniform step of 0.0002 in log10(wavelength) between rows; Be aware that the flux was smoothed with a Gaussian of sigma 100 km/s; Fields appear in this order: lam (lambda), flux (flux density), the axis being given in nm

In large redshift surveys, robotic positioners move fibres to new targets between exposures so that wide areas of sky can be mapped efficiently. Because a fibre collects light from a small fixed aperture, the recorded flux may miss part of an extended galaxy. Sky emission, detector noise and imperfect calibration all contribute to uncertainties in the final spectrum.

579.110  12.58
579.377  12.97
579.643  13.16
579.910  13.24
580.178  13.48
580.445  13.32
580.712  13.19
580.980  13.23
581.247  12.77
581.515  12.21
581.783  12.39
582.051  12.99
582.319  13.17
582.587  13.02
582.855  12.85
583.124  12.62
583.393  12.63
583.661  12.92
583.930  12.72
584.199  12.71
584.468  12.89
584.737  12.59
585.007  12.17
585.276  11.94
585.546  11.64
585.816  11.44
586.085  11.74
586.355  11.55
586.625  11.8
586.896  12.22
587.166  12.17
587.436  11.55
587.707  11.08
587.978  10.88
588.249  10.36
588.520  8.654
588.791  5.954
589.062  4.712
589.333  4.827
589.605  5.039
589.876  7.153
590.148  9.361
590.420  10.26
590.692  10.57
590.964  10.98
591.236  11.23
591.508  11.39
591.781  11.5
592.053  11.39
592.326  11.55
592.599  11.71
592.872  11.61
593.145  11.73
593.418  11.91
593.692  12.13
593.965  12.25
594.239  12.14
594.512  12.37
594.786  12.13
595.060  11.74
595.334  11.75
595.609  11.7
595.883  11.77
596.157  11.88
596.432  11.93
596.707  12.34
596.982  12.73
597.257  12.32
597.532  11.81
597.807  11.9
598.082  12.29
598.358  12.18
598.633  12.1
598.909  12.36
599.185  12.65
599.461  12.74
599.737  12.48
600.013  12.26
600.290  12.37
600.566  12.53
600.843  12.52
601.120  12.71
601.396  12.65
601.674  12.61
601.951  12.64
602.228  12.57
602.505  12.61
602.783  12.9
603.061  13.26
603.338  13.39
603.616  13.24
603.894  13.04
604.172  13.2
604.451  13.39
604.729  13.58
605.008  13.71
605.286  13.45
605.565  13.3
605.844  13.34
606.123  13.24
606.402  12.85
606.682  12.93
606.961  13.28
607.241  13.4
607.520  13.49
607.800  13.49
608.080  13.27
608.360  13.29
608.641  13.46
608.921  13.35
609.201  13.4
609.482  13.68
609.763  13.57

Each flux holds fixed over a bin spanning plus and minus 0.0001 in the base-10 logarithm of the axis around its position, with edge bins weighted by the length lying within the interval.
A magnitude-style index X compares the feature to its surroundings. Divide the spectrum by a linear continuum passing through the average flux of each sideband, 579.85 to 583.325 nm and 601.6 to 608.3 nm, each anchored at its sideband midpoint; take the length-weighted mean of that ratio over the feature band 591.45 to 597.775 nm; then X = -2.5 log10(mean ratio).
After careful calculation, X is 0.10 mag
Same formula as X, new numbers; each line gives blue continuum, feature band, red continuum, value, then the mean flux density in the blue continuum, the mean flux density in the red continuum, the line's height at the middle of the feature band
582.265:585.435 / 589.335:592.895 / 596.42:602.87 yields 0.24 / 12.7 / 12.4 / 12.6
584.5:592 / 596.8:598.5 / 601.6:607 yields -0.03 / 10.2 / 13.1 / 11.9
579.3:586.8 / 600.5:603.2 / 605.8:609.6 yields 0.04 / 12.6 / 13.3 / 13.1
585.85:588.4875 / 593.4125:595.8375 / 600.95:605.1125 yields 0.01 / 11.4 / 13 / 12.1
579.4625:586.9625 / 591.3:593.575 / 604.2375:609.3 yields 0.12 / 12.6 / 13.3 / 12.9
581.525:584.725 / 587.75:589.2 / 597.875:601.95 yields 0.46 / 12.8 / 12.5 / 12.7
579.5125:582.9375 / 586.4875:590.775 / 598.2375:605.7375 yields 0.38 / 13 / 12.8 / 12.9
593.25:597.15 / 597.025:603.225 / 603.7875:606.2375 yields 0.02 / 12.1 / 13.4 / 12.7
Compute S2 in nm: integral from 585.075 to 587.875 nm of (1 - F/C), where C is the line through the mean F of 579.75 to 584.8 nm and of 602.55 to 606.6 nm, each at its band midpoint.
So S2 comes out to 0.27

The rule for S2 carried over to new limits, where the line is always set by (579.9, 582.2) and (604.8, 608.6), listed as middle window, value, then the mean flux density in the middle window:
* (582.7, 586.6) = 0.21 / 12.3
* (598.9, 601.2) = 0.12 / 12.5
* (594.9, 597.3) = 0.21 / 12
